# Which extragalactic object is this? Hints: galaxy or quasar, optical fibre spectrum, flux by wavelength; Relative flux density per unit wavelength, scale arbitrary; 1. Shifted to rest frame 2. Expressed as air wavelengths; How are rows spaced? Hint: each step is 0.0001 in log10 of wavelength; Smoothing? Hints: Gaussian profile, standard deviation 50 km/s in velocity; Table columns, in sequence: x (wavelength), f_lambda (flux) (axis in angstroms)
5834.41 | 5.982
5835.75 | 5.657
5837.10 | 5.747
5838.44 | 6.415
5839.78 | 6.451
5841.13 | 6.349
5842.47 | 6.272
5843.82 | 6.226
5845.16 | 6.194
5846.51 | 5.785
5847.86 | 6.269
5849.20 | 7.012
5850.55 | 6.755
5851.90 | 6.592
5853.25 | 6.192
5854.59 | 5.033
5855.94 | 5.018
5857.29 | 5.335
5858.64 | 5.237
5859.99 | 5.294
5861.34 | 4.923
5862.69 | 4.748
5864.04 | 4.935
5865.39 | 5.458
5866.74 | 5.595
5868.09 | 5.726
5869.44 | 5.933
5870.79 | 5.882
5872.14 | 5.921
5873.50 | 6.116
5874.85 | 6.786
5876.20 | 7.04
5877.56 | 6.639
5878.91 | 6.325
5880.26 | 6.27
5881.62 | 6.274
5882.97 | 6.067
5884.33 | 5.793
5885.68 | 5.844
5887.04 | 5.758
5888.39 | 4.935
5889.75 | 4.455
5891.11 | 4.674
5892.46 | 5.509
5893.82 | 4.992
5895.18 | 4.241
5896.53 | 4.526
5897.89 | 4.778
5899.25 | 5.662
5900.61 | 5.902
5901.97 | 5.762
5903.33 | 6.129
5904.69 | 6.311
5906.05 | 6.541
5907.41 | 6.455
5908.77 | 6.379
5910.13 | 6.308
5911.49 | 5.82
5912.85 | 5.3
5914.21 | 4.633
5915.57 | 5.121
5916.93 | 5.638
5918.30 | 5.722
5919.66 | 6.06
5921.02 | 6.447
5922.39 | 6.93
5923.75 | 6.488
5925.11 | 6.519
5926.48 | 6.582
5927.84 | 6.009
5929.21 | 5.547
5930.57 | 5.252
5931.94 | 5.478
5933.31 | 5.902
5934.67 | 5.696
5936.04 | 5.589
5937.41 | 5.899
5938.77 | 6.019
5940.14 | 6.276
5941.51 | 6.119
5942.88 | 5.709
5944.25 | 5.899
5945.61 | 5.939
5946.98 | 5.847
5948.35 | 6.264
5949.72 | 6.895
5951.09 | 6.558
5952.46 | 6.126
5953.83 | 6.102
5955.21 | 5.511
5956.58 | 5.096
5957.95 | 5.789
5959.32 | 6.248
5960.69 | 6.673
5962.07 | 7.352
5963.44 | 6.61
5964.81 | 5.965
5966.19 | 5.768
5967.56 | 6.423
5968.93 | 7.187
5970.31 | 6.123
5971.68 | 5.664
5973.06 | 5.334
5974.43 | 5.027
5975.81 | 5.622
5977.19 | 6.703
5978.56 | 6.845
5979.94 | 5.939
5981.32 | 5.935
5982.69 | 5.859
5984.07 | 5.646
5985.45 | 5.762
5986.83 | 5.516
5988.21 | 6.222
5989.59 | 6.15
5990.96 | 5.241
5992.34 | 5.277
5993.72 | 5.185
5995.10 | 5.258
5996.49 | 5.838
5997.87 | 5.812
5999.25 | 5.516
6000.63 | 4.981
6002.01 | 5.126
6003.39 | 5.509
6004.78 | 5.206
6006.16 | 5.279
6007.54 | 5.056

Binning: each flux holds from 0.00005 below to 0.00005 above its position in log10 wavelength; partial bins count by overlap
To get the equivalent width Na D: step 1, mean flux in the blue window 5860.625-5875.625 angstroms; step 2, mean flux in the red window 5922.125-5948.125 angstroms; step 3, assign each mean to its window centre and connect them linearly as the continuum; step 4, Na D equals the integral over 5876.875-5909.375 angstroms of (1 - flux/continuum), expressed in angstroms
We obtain 0.5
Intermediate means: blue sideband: 5.65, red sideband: 5.98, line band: 5.67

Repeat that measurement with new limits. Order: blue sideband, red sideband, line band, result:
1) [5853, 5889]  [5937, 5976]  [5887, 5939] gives 1.94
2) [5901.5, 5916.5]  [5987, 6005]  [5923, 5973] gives -3.24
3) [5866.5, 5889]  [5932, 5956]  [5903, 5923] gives 0.17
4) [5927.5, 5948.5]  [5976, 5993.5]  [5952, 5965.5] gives -0.67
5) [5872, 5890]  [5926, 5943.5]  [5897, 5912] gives -0.06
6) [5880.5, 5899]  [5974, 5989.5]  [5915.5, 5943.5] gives -2.14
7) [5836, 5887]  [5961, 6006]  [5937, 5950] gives -0.43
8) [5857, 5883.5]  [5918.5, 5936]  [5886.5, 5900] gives 2.21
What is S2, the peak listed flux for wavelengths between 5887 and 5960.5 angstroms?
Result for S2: 6.93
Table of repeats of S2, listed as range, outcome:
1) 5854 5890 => 7.04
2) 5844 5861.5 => 7.012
